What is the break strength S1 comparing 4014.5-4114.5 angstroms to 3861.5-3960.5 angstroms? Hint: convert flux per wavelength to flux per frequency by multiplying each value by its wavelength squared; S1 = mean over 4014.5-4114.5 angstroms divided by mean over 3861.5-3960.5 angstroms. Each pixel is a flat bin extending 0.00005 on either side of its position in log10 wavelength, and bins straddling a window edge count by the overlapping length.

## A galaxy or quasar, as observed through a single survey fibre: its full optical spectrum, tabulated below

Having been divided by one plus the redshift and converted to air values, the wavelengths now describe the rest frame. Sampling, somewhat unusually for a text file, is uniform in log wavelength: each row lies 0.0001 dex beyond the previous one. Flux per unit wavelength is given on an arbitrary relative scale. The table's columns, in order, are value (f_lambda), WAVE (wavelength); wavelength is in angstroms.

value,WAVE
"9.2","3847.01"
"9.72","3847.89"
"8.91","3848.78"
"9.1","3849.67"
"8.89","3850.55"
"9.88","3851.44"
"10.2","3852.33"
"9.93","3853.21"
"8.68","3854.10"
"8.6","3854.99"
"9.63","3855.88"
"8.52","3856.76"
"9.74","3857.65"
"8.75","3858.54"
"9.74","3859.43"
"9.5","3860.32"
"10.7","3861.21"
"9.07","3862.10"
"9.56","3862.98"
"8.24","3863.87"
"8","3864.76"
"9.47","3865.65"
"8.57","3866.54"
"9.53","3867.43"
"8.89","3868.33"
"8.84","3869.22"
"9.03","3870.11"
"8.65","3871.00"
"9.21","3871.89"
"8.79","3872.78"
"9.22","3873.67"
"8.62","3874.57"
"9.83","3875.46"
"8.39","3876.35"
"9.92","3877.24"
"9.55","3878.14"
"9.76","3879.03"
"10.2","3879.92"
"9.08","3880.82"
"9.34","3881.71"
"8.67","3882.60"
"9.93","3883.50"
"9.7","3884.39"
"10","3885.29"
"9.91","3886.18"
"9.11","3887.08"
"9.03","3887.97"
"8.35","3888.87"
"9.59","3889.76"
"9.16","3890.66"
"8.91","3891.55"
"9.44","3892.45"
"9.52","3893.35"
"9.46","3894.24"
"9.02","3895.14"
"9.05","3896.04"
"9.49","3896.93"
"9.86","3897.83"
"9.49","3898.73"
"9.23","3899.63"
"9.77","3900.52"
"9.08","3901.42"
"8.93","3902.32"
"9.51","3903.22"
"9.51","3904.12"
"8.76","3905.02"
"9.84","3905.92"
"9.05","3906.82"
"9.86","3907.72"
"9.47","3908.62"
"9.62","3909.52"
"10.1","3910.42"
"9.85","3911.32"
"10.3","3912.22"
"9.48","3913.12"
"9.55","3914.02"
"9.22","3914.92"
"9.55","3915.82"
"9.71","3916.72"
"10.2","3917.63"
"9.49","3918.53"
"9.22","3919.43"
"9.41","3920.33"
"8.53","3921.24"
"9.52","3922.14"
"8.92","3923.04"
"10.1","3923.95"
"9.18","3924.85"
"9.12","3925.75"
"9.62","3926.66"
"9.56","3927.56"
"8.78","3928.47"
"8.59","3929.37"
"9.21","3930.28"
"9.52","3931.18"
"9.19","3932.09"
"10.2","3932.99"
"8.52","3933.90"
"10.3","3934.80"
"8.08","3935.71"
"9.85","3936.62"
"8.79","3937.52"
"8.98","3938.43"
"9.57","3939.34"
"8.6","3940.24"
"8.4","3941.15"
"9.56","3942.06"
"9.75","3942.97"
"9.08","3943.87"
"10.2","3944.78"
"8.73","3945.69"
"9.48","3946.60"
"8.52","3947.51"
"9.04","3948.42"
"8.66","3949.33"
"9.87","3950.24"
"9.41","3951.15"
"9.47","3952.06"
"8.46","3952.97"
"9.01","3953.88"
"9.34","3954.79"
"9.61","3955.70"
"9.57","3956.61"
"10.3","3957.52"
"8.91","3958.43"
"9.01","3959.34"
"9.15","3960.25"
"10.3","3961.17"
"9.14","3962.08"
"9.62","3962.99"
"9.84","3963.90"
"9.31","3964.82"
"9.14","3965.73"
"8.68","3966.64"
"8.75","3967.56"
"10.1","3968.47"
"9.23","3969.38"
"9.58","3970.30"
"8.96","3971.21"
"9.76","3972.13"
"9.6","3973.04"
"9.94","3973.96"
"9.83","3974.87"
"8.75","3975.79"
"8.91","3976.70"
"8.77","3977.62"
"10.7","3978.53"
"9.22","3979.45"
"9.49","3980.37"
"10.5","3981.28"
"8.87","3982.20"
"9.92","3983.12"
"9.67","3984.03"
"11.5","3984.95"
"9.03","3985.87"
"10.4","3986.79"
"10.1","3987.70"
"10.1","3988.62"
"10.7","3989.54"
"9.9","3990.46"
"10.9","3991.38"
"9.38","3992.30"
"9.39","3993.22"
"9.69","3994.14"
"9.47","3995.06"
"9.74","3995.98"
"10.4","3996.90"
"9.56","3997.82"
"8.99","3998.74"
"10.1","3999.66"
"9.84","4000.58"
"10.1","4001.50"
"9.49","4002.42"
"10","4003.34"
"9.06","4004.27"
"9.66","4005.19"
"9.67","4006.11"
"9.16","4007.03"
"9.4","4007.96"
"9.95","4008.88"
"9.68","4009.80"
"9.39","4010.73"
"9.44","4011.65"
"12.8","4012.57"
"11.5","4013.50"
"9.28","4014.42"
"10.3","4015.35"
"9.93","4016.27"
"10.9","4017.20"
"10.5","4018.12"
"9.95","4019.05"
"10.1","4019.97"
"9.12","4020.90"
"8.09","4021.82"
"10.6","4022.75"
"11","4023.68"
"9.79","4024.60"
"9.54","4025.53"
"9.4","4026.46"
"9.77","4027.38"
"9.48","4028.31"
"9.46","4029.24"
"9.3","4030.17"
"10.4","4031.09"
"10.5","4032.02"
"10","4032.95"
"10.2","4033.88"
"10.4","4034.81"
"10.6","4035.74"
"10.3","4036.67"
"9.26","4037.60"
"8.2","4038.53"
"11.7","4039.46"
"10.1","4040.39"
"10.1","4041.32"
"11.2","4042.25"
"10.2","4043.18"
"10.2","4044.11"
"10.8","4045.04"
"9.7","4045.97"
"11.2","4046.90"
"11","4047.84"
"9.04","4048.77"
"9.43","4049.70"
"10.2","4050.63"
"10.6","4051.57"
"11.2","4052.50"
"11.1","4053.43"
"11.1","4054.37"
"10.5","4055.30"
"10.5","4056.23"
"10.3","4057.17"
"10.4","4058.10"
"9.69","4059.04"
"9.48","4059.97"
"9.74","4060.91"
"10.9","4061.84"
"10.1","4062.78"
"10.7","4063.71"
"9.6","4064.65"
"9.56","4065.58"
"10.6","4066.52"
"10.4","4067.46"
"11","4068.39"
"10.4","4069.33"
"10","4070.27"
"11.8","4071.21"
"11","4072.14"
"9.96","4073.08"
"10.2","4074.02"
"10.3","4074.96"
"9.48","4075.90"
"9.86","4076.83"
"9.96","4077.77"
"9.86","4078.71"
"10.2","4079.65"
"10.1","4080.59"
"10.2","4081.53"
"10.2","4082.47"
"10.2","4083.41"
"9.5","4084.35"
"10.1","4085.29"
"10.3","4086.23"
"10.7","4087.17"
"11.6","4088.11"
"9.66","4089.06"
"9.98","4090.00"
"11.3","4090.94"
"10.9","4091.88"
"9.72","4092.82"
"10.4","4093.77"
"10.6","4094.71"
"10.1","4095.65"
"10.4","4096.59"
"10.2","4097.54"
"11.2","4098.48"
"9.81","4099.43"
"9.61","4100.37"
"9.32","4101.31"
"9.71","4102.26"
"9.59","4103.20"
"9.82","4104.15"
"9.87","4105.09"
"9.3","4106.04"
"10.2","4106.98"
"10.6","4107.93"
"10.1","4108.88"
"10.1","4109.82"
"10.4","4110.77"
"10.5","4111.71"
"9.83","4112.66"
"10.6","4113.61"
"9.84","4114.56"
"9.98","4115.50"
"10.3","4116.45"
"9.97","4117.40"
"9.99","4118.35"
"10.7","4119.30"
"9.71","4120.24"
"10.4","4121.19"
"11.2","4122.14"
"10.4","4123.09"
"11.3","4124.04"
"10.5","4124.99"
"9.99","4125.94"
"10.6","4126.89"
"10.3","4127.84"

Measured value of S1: 1.2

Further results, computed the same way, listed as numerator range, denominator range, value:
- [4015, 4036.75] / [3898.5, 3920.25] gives 1.11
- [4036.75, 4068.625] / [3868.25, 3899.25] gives 1.21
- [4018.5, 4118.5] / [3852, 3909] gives 1.20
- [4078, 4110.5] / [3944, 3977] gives 1.16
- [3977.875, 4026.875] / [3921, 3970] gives 1.10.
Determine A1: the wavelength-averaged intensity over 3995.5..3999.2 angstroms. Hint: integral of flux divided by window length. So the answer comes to 9.68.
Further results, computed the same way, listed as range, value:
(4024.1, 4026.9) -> 9.6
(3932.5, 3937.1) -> 9.4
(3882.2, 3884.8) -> 9.44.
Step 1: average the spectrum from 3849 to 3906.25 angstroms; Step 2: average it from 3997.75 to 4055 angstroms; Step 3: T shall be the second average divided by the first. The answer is 1.08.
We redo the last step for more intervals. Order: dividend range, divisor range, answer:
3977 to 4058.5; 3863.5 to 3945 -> 1.08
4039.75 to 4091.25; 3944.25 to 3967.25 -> 1.11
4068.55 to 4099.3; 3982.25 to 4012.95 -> 1.05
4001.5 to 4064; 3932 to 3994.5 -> 1.07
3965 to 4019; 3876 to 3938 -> 1.04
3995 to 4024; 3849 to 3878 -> 1.08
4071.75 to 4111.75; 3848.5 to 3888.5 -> 1.10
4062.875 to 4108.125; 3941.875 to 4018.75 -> 1.06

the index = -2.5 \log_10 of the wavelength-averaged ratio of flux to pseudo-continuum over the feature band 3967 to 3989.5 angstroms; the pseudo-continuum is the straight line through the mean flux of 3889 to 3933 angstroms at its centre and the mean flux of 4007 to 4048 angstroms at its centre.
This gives 0.01 mag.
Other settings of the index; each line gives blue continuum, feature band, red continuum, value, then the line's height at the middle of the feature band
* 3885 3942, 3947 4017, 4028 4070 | 0.02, 9.8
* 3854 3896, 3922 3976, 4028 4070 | 0.04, 9.66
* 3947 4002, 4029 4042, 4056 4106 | -0.01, 9.93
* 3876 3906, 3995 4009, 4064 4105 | 0.02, 9.85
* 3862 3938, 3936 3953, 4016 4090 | 0.04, 9.57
